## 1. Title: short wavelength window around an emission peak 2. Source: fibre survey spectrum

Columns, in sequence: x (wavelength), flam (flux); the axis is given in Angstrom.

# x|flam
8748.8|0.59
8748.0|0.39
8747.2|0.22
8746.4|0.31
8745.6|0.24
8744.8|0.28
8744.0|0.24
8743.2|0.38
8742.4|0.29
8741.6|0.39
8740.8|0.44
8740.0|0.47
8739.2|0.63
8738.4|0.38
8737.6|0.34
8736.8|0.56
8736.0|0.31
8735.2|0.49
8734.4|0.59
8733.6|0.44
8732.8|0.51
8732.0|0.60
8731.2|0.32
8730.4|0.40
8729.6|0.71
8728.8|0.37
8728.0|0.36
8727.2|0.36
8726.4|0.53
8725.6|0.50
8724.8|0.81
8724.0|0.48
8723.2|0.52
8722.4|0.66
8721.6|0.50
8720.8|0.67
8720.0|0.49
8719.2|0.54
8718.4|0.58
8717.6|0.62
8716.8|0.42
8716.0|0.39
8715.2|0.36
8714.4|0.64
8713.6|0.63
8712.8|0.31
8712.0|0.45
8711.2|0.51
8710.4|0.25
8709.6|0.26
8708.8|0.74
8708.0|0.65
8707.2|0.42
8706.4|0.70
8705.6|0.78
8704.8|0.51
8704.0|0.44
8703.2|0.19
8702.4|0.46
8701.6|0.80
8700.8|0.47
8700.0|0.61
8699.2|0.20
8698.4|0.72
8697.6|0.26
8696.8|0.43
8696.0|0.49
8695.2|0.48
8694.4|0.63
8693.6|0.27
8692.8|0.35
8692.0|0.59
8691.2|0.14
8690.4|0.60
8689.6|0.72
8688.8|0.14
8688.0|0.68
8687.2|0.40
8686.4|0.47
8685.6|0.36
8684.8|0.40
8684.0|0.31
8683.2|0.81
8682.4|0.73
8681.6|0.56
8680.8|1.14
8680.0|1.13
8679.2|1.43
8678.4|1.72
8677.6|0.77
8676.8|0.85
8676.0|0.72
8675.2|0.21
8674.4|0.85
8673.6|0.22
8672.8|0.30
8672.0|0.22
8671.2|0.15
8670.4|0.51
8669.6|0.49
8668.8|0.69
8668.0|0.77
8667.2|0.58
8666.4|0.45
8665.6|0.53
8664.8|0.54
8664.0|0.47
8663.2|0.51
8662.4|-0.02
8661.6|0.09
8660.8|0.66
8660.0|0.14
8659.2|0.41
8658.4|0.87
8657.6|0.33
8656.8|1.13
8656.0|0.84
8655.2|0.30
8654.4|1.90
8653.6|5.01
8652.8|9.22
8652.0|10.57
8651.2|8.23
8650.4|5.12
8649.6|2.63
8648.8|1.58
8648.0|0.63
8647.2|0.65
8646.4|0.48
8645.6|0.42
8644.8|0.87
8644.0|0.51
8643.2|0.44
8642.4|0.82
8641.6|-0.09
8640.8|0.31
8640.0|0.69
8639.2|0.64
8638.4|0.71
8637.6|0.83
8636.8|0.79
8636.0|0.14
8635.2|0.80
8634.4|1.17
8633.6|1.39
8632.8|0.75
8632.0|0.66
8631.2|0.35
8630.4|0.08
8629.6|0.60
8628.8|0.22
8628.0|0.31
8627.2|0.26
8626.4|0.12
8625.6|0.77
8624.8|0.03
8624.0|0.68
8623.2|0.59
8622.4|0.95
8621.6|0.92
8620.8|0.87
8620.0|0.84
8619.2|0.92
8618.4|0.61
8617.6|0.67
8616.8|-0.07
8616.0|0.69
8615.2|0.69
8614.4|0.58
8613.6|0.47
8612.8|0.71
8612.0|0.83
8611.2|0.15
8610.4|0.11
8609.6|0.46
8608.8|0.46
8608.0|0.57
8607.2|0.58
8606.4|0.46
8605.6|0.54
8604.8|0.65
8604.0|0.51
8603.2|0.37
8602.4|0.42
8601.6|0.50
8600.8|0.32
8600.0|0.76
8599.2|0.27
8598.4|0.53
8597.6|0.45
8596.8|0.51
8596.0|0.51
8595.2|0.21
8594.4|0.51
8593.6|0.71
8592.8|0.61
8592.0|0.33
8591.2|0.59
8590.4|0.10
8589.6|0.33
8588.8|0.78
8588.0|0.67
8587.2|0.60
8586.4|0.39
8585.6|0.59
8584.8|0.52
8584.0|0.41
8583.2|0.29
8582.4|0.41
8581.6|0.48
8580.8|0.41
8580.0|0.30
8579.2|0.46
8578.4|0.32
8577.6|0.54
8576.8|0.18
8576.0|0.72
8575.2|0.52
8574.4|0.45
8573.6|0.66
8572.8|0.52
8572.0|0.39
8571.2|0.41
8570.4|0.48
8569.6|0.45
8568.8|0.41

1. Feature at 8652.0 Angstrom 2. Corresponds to H-alpha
